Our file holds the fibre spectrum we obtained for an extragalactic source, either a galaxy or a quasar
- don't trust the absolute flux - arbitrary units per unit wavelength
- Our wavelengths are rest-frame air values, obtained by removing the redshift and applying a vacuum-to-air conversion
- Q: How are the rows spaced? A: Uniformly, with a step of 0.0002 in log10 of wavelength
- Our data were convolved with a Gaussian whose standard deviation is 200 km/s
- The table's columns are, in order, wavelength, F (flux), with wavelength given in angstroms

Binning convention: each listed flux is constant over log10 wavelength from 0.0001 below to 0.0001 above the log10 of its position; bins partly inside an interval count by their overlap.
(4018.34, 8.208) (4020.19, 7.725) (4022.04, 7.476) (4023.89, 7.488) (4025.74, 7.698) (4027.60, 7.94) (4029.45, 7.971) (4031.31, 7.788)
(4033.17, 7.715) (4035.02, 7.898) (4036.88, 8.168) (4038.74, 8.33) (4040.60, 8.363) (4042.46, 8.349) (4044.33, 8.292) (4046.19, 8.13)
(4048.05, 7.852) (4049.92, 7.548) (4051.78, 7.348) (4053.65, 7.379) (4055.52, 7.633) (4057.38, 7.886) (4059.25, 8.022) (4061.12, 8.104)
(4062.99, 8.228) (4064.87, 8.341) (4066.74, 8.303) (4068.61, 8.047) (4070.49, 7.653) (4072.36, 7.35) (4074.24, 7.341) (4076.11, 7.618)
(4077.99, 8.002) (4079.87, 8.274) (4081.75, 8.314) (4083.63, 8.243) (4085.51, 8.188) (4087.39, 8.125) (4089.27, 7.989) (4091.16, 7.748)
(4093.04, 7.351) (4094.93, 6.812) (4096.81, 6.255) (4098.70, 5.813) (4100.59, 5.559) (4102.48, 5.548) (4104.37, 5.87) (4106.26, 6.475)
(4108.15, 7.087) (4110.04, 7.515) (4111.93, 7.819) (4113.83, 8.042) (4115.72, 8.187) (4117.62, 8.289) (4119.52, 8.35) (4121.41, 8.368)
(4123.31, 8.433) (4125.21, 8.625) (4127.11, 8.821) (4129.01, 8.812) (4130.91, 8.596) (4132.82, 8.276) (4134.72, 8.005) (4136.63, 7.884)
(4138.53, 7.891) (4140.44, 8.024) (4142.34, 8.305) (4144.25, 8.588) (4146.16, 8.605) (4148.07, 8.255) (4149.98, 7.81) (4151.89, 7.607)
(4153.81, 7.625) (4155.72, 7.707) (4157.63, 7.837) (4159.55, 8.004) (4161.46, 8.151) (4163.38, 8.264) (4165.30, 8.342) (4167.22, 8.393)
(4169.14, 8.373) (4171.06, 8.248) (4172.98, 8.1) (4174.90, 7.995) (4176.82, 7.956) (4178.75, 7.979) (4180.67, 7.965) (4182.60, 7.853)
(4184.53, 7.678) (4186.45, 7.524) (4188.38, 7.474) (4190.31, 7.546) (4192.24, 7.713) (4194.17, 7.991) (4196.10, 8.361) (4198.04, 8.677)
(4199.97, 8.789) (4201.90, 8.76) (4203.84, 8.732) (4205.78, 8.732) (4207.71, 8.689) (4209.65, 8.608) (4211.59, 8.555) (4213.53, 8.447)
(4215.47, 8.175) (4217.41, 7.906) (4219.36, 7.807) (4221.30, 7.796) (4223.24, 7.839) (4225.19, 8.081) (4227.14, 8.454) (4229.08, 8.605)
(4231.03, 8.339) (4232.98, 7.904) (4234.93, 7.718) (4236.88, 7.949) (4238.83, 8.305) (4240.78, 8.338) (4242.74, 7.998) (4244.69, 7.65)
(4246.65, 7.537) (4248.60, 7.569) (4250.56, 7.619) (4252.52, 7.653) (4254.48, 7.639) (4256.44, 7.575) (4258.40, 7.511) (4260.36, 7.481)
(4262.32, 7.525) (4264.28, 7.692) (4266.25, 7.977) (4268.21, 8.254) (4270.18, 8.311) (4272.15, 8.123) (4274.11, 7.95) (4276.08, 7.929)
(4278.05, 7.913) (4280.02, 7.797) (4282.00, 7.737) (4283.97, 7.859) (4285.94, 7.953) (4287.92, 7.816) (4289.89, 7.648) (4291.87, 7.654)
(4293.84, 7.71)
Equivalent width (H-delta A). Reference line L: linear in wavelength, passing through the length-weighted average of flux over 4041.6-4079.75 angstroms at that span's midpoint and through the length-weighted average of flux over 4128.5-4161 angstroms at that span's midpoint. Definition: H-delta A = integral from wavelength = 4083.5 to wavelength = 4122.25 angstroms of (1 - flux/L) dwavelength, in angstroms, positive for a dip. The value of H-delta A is 3.37 angstroms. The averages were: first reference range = 7.88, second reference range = 8.1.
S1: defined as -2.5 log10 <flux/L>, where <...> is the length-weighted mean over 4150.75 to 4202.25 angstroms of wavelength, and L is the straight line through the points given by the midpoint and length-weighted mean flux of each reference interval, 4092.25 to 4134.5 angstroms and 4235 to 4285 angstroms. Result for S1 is -0.05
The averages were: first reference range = 7.51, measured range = 8.03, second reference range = 7.83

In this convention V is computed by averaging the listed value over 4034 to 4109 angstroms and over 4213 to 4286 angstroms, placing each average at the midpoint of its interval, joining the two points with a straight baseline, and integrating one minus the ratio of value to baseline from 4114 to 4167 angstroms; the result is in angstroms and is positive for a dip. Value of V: -3.37 angstroms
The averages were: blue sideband 7.59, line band 8.21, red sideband 7.91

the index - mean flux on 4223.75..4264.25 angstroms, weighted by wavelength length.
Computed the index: 7.87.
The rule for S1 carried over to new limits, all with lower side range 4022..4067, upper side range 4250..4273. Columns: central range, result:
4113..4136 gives -0.069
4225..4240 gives -0.051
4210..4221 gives -0.049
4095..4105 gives 0.317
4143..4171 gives -0.036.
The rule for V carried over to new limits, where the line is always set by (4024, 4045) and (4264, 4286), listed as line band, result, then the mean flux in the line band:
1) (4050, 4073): 0.46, 7.85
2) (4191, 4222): -1.46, 8.36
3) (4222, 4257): 0.17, 7.93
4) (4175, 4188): 0.27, 7.82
